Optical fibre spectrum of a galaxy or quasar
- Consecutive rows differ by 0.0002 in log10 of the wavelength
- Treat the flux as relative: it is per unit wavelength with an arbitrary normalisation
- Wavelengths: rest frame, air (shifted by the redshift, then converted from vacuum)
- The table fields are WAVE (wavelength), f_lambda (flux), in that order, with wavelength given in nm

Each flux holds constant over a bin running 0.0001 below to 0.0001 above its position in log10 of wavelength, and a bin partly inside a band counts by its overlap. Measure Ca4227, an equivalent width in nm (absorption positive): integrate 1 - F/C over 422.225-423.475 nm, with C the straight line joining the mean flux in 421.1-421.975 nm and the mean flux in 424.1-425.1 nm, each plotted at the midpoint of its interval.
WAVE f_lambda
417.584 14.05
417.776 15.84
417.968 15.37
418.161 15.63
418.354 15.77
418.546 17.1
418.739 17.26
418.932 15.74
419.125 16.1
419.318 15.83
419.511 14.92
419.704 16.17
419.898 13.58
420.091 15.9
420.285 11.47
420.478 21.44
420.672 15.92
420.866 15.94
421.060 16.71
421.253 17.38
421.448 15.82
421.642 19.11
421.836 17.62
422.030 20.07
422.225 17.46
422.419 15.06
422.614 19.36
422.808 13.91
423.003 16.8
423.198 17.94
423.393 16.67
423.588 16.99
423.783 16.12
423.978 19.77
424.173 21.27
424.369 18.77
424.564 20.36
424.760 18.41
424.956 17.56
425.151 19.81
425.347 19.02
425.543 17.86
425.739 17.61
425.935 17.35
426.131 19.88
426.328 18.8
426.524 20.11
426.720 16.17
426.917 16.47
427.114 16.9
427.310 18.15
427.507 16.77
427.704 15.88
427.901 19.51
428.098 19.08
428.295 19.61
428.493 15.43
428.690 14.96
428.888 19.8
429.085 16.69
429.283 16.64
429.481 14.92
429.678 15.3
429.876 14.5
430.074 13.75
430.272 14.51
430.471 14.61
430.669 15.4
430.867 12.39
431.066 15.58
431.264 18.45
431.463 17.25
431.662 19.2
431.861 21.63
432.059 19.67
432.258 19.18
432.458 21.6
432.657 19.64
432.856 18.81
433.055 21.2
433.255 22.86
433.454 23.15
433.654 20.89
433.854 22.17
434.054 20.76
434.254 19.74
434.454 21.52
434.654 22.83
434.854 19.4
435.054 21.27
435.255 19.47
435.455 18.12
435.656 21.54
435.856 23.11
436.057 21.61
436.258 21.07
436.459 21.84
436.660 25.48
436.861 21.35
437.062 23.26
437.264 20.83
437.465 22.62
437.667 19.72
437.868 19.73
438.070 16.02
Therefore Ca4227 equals 0.109 nm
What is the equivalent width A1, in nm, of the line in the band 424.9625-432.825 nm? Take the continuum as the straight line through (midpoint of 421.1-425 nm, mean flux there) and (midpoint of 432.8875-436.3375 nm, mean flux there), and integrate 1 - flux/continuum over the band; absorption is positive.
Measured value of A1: 0.82 nm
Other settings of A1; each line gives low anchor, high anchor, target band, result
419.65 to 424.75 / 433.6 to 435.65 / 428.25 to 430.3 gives 0.34 nm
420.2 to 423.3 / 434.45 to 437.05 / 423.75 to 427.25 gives -0.06 nm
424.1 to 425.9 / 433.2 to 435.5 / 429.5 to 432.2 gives 0.52 nm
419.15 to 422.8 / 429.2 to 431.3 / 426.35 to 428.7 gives -0.32 nm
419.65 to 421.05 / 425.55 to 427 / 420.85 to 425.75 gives -0.27 nm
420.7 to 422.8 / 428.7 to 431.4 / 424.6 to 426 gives -0.15 nm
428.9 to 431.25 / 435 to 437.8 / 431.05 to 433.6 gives -0.37 nm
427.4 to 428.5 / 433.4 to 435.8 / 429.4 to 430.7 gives 0.29 nm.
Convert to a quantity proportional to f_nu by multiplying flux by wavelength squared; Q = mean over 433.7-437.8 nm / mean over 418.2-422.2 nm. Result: 1.39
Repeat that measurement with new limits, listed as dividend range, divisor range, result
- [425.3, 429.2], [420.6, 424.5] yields 1.04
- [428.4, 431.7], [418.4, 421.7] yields 1.02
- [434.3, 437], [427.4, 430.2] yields 1.33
